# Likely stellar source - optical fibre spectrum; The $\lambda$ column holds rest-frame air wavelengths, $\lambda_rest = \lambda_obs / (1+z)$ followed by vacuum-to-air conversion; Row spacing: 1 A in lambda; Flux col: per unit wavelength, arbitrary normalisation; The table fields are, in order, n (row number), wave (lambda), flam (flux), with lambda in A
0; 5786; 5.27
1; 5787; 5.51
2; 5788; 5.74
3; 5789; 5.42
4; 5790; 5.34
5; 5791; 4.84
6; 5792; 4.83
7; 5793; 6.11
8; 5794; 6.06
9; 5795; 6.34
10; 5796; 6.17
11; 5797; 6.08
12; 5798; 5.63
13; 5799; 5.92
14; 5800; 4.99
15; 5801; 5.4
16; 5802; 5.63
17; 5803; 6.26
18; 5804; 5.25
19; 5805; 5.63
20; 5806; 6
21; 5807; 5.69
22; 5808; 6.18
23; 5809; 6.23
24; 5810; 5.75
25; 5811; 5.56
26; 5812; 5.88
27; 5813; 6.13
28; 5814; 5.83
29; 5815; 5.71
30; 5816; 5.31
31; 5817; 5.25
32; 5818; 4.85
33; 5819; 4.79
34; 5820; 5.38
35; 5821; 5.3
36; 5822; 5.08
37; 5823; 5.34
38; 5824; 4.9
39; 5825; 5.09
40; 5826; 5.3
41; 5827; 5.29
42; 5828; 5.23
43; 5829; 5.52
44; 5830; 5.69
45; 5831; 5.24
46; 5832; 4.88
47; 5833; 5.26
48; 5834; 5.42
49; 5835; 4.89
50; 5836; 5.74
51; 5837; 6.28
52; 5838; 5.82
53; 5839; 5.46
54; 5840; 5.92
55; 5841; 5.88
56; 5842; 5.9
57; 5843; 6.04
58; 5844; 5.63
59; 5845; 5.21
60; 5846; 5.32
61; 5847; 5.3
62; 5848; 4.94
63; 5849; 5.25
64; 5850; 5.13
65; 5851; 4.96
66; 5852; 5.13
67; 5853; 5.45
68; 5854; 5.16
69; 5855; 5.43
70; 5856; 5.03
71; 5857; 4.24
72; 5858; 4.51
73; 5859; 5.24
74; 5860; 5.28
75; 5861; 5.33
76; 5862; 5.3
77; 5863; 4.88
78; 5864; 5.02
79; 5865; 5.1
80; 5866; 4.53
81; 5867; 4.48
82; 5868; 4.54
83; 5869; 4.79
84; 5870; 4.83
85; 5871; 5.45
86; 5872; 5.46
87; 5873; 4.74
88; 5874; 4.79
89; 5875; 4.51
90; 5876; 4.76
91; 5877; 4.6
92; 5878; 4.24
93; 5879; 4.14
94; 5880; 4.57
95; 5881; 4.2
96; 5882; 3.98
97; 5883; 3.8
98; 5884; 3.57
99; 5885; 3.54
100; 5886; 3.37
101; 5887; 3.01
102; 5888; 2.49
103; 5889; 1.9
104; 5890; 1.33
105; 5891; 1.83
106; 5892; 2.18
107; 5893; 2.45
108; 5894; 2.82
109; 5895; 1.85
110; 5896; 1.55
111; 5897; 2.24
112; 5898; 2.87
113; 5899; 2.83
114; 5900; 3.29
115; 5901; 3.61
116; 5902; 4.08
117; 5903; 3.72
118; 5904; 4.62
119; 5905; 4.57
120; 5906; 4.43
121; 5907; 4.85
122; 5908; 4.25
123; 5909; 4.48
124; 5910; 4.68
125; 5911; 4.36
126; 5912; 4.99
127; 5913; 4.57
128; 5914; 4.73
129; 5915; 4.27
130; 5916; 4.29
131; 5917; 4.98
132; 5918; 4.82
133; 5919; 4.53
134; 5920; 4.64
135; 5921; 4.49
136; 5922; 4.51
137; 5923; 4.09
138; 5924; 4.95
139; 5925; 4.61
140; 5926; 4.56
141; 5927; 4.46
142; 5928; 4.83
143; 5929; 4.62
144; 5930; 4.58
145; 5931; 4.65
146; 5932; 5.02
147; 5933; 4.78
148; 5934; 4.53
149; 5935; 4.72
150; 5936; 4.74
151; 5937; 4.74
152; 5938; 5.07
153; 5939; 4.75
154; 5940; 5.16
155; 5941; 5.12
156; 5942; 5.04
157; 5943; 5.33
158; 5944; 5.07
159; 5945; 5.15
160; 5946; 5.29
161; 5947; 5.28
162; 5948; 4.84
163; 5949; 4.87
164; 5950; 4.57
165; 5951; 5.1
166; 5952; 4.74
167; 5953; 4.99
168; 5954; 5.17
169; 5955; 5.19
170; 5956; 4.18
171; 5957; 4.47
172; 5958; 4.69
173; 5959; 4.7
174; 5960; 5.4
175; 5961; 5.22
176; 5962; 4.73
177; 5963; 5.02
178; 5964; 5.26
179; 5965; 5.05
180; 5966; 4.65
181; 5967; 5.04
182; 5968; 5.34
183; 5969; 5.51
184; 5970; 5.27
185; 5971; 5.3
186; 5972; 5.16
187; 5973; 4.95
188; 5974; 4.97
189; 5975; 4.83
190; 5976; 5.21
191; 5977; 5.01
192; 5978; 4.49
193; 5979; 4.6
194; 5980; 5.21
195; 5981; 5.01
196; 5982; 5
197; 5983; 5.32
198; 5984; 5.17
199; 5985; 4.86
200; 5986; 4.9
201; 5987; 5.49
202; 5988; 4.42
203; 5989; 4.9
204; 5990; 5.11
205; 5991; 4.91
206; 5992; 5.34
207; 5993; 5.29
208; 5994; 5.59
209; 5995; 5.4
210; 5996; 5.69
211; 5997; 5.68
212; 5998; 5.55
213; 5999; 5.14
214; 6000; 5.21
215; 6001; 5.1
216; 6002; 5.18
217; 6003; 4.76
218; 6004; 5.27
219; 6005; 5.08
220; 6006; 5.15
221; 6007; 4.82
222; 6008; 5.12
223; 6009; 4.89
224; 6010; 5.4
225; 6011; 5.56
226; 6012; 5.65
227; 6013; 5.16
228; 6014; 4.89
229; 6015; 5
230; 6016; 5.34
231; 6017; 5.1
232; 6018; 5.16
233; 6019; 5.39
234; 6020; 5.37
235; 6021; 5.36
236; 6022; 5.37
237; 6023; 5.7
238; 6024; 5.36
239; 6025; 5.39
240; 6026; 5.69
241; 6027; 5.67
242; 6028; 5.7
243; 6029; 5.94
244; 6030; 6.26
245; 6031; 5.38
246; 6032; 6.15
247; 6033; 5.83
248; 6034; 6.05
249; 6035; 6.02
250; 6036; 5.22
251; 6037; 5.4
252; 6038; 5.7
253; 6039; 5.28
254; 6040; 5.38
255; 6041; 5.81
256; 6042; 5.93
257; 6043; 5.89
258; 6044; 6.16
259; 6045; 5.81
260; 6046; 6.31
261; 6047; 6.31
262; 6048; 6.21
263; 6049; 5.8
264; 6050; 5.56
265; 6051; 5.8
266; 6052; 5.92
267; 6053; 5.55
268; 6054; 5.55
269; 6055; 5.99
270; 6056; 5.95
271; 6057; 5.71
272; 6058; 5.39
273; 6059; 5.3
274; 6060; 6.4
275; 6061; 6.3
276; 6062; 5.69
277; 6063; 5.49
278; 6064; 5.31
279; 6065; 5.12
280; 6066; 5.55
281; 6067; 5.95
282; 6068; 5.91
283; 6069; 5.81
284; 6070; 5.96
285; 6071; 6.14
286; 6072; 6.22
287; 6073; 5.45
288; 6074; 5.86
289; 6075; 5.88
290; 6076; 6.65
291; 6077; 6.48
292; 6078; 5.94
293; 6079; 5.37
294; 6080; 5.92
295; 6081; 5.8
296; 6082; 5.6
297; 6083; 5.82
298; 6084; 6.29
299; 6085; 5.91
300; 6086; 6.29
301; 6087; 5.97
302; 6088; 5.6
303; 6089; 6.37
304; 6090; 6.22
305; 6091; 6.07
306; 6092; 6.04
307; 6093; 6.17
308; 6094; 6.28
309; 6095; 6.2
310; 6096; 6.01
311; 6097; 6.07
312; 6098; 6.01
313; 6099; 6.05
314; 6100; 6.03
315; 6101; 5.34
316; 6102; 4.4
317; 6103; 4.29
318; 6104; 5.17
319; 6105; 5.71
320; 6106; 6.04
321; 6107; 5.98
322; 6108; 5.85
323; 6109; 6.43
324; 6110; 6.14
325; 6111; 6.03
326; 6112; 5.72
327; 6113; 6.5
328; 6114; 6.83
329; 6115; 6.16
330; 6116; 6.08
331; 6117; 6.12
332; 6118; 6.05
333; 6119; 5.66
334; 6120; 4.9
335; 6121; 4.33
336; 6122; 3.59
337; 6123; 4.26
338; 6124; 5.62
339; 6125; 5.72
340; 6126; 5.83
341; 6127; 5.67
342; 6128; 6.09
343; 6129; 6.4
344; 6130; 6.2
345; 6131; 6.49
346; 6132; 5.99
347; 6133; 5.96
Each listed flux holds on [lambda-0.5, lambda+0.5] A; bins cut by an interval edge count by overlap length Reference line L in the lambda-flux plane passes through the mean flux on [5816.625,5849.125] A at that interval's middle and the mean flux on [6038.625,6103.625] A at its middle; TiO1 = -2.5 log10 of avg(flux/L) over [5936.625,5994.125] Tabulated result 0.127 mag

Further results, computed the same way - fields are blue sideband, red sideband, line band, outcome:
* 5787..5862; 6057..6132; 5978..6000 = 0.10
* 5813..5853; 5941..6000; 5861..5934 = 0.26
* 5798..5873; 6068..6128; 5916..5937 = 0.18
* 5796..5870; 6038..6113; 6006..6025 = 0.09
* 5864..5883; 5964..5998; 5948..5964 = 0.03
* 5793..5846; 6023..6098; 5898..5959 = 0.23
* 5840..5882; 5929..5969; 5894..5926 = 0.21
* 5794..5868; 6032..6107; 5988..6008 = 0.10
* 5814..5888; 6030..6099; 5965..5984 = 0.09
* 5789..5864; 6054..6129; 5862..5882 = 0.17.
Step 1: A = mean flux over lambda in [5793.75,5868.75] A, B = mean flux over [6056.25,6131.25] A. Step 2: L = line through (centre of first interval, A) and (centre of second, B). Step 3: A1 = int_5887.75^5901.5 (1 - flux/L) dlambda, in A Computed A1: 7.8 A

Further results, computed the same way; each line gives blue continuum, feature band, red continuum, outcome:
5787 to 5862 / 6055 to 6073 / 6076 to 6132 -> 0.0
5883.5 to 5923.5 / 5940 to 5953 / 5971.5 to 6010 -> -2.0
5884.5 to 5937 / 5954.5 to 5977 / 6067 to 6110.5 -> -2.4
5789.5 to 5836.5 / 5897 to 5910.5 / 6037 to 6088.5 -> 4.0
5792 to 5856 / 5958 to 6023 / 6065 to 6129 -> 6.4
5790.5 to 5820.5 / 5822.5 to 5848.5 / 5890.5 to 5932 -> -1.3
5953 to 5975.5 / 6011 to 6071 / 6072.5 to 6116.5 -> -1.3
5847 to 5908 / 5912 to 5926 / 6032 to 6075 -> -0.2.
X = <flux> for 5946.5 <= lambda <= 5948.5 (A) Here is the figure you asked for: 5.06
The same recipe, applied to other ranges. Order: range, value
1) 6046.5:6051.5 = 5.94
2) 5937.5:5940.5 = 4.99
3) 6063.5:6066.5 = 5.33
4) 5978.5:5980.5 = 4.9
